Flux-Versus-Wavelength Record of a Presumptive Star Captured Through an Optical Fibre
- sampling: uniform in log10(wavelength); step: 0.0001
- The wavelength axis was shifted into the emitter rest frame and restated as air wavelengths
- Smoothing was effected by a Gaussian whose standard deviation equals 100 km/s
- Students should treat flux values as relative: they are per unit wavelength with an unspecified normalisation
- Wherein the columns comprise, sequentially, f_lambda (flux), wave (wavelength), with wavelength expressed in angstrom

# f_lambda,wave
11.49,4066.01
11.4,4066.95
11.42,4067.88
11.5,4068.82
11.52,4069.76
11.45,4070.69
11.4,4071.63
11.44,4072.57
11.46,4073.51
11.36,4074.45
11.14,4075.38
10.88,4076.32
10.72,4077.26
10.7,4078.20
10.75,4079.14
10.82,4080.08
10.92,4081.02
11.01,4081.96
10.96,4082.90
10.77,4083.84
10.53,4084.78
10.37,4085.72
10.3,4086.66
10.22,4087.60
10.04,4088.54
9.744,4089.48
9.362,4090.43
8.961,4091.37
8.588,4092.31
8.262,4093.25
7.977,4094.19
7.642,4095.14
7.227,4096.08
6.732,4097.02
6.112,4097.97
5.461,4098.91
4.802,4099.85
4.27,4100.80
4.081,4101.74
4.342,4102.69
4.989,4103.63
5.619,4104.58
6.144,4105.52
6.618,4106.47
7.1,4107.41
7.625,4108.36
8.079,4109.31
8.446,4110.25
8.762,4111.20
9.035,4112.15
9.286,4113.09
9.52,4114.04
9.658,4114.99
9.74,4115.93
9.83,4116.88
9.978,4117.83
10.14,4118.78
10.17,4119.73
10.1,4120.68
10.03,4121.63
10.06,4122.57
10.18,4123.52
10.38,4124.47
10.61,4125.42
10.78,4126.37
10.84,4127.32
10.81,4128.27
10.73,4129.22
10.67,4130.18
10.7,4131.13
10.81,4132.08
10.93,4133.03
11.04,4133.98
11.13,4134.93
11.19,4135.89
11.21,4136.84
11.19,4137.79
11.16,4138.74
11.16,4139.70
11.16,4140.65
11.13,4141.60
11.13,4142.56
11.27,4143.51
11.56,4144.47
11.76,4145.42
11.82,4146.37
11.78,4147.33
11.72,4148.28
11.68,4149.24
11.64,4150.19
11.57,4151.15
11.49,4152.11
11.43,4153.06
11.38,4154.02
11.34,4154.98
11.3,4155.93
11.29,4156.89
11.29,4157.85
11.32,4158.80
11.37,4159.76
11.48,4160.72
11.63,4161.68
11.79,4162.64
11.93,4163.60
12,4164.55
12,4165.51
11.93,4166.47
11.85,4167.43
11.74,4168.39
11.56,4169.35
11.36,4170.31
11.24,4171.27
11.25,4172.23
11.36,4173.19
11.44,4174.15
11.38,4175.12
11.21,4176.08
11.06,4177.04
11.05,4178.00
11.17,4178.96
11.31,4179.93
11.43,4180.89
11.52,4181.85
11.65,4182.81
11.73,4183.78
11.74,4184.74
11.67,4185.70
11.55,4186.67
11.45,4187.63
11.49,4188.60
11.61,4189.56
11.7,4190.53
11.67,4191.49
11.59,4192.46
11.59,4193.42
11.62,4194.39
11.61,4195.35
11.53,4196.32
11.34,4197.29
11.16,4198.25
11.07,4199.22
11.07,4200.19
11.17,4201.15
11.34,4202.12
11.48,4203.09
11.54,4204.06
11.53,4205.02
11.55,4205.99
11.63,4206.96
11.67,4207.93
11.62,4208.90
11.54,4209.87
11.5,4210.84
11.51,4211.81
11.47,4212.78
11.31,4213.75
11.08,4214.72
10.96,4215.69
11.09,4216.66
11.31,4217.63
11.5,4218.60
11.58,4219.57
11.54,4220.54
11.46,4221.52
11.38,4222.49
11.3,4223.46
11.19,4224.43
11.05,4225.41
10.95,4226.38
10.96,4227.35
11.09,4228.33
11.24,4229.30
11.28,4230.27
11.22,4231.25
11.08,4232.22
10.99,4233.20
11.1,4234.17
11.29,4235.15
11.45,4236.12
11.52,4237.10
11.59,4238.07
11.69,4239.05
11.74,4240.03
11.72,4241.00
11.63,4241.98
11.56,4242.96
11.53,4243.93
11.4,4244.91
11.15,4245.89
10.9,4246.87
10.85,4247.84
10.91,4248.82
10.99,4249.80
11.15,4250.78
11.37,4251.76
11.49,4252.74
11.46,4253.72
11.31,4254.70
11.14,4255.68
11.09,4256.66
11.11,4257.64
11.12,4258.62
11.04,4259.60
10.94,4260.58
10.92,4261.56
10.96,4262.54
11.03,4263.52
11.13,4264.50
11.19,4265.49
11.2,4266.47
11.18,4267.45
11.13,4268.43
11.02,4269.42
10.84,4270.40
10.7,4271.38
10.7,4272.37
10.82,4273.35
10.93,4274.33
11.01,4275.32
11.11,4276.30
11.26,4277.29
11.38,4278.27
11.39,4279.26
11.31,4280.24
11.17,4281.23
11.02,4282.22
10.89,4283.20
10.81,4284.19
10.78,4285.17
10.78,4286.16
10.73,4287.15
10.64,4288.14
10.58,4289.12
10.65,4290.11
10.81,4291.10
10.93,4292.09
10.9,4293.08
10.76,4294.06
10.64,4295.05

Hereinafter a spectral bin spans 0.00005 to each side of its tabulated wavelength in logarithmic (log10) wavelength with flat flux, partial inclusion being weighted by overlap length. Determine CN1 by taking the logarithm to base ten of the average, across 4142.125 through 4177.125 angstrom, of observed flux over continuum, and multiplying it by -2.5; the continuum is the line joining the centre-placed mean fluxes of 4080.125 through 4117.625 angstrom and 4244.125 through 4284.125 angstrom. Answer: -0.24 mag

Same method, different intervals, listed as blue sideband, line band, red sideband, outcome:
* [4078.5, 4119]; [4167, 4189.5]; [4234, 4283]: -0.17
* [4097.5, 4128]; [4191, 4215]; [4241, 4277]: -0.15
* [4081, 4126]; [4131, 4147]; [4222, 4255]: -0.21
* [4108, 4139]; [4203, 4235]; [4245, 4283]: -0.05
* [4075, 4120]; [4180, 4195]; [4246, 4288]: -0.17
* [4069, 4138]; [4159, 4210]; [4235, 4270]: -0.11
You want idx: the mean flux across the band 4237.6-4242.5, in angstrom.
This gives 11.7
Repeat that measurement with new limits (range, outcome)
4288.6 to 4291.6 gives 10.7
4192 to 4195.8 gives 11.6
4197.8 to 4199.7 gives 11.1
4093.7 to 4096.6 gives 7.61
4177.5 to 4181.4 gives 11.2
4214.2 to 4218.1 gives 11.1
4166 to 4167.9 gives 11.9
